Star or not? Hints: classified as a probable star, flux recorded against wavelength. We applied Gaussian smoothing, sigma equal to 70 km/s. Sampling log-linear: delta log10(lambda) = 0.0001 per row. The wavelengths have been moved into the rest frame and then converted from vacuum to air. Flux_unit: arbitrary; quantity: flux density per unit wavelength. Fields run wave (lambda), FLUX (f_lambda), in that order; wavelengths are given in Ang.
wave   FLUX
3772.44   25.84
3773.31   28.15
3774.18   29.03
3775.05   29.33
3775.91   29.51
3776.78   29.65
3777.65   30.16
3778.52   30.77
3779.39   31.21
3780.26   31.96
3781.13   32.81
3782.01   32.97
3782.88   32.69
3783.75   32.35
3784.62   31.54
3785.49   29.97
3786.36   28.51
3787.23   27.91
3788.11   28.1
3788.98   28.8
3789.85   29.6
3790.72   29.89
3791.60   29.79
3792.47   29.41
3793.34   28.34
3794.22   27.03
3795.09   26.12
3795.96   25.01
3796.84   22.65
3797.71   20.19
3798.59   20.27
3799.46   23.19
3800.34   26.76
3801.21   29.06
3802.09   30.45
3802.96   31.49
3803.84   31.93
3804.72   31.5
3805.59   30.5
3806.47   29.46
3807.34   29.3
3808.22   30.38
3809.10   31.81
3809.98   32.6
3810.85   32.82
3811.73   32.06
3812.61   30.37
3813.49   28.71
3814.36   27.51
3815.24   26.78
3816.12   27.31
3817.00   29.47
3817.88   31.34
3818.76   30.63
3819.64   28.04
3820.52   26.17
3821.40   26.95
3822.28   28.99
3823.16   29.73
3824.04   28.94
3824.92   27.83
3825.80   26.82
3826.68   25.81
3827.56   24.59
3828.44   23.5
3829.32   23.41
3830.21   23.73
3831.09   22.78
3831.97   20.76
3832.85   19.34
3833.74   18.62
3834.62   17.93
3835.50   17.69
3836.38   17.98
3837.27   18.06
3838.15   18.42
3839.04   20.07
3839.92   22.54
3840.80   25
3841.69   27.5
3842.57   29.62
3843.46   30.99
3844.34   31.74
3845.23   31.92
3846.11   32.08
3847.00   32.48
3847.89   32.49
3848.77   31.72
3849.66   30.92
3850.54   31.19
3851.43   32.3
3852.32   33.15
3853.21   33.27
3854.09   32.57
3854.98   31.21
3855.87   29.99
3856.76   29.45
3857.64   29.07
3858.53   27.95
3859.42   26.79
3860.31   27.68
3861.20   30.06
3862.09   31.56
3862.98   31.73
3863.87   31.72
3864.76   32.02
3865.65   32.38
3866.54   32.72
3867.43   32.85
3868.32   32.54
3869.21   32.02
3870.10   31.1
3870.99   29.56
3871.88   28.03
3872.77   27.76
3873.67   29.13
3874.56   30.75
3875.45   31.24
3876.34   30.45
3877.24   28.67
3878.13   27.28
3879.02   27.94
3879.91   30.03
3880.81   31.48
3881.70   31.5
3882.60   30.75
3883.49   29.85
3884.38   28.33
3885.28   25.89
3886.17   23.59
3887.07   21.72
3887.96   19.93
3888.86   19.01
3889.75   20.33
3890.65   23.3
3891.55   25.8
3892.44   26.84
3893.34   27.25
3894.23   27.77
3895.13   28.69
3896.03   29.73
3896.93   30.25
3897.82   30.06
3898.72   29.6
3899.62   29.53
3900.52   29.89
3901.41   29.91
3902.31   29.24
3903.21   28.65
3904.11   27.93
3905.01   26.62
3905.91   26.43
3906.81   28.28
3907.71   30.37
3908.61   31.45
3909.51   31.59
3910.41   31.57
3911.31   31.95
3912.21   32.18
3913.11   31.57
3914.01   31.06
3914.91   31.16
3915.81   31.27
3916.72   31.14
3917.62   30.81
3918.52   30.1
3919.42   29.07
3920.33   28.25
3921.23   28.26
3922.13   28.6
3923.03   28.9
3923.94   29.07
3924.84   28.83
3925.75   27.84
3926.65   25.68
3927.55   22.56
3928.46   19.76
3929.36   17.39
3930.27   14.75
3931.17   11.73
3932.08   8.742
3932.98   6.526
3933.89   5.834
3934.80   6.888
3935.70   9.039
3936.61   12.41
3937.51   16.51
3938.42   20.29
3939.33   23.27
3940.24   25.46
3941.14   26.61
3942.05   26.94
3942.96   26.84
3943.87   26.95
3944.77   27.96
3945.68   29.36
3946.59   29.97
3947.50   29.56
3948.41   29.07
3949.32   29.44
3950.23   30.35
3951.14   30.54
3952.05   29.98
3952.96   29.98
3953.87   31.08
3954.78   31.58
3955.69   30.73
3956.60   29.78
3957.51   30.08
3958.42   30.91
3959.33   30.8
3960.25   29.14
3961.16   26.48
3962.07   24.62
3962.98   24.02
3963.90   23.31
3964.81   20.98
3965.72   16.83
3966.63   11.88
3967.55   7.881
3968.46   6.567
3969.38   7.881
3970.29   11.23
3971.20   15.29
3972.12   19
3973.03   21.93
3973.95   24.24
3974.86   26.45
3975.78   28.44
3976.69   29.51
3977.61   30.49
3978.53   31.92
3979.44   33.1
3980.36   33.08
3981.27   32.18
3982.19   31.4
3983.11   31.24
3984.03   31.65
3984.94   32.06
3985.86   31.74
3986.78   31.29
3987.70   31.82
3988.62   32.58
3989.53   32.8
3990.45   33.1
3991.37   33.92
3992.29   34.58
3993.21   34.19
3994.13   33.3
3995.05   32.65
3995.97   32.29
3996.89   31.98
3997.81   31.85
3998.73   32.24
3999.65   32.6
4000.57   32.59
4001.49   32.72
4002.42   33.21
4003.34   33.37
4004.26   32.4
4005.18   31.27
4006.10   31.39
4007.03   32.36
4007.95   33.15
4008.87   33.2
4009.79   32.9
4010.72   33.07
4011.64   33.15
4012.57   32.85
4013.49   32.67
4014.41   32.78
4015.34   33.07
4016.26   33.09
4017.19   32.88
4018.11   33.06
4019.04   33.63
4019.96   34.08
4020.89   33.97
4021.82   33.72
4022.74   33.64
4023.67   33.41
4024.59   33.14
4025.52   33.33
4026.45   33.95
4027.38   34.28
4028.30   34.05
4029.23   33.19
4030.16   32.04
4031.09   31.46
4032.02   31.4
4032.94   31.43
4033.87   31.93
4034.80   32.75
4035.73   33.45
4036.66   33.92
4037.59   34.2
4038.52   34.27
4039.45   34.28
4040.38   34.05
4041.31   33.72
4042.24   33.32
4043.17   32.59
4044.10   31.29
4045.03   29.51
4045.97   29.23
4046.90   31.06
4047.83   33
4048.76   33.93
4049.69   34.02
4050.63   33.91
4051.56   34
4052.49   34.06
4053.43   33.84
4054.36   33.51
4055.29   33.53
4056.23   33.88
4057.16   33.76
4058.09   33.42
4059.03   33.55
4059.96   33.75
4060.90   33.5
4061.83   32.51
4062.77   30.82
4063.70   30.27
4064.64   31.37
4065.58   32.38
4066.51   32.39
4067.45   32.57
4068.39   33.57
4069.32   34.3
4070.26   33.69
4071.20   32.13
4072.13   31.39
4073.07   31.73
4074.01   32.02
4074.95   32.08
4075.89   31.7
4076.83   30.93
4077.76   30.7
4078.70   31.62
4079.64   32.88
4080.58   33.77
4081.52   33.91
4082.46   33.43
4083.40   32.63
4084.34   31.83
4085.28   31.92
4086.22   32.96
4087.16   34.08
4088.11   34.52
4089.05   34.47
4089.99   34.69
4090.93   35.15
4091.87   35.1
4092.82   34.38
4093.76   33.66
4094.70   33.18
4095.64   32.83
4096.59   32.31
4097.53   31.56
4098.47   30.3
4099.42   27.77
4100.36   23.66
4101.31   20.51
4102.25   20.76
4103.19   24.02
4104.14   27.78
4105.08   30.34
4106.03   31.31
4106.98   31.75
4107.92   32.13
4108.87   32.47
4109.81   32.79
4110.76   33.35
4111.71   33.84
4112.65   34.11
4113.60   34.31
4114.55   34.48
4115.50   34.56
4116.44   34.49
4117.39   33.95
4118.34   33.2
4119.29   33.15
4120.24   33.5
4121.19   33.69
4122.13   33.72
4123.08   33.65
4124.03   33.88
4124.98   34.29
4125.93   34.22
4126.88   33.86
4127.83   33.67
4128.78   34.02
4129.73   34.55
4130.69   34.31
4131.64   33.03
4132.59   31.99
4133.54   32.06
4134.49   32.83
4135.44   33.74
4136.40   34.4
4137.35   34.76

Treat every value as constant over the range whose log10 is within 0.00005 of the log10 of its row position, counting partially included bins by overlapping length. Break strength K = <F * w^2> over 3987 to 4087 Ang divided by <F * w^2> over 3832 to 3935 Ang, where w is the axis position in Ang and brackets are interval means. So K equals 1.30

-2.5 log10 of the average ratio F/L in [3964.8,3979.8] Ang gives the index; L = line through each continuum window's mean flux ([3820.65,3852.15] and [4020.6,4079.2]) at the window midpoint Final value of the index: 0.45 mag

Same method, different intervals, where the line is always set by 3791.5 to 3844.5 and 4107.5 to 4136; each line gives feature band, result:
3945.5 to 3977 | 0.214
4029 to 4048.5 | -0.029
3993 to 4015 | -0.062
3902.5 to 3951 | 0.152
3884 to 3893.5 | 0.187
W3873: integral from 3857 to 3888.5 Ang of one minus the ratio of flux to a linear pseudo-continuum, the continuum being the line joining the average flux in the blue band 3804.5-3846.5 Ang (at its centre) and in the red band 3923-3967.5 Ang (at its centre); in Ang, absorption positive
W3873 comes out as -4.8 Ang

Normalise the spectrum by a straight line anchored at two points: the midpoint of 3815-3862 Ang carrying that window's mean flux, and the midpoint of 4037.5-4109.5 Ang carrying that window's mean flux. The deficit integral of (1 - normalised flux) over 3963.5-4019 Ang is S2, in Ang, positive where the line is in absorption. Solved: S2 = 2.6 Ang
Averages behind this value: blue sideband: 27.1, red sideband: 32.1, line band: 29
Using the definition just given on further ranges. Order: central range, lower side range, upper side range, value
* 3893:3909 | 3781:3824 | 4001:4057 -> 0.9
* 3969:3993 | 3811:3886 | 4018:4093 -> 2.3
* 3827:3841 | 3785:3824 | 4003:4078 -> 4.0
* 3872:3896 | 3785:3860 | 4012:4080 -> 1.6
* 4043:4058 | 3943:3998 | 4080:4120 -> -1.3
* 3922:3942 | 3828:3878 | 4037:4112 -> 7.2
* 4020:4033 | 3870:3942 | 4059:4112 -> -1.4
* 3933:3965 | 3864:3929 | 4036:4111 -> 5.0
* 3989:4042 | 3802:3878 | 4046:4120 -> -3.1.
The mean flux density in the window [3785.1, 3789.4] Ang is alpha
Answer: 28.6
